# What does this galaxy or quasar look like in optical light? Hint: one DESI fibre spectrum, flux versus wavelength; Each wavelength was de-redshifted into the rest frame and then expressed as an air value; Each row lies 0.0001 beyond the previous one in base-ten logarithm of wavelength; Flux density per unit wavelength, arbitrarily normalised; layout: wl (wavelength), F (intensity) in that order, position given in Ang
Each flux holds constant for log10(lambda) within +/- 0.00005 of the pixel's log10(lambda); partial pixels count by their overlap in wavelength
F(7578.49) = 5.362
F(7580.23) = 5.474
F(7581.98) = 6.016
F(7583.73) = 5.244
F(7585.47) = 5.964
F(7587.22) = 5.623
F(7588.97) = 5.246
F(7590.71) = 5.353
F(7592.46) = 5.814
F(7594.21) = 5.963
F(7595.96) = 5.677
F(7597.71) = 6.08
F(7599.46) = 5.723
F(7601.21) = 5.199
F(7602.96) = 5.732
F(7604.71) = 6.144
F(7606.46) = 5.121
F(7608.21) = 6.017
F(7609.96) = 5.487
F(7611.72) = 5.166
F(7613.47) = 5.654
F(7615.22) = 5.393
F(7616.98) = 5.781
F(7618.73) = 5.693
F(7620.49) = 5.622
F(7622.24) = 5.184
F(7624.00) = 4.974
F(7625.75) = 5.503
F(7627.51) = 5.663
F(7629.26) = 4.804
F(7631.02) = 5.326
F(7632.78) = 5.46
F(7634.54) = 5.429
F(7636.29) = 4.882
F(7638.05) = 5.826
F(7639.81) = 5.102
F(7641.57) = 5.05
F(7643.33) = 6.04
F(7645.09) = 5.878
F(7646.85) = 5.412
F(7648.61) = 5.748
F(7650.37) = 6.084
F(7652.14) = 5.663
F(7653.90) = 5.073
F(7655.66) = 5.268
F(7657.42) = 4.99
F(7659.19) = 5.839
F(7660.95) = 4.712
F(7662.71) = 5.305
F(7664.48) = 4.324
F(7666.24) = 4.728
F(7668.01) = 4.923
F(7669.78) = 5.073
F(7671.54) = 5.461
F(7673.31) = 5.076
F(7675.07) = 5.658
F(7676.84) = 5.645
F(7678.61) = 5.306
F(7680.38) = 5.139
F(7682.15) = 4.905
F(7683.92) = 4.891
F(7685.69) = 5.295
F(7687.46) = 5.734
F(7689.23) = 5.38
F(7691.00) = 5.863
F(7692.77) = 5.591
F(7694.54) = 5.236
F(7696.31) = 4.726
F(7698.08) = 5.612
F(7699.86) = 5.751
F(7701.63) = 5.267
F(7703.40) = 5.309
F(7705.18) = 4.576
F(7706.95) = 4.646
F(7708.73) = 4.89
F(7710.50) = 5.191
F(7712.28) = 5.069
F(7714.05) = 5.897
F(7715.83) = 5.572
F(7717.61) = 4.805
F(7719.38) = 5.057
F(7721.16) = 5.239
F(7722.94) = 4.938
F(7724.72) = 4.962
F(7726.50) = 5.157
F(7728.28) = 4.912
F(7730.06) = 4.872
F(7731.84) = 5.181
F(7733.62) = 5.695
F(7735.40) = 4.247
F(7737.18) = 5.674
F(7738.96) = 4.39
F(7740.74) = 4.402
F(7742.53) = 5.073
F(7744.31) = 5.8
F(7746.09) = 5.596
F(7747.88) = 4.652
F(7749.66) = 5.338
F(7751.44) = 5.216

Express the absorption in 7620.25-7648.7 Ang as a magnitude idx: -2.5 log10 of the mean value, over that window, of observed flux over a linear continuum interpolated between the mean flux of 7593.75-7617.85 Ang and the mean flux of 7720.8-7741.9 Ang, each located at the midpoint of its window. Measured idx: 0.02 mag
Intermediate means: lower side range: 5.65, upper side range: 4.97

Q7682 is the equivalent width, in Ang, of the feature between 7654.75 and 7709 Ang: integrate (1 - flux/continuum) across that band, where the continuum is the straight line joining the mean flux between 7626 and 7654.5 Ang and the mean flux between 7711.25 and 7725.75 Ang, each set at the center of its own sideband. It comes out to 1.2 Ang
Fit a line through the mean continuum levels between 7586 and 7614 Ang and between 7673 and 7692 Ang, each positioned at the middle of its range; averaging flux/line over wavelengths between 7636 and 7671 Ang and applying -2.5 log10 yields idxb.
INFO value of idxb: 0.031 mag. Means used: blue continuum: 5.63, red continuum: 5.36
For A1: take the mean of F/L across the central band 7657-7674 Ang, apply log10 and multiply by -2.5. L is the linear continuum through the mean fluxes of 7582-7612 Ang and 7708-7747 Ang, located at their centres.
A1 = 0.07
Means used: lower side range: 5.64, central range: 5.04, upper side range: 5.12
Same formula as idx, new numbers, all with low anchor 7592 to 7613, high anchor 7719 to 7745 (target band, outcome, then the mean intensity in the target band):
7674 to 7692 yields -0.02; 5.38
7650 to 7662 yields 0.01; 5.34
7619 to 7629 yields 0.04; 5.37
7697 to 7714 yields 0.00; 5.18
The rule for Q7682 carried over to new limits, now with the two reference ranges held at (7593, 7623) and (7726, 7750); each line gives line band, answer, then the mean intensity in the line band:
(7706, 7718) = 0.0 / 5.16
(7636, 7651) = -0.3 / 5.58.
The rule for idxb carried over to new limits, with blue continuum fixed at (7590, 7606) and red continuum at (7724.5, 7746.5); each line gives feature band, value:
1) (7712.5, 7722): -0.03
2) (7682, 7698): -0.01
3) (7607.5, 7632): 0.04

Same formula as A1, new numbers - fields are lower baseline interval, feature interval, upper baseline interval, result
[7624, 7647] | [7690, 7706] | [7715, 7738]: -0.028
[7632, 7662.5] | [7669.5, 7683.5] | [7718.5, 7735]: 0.006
